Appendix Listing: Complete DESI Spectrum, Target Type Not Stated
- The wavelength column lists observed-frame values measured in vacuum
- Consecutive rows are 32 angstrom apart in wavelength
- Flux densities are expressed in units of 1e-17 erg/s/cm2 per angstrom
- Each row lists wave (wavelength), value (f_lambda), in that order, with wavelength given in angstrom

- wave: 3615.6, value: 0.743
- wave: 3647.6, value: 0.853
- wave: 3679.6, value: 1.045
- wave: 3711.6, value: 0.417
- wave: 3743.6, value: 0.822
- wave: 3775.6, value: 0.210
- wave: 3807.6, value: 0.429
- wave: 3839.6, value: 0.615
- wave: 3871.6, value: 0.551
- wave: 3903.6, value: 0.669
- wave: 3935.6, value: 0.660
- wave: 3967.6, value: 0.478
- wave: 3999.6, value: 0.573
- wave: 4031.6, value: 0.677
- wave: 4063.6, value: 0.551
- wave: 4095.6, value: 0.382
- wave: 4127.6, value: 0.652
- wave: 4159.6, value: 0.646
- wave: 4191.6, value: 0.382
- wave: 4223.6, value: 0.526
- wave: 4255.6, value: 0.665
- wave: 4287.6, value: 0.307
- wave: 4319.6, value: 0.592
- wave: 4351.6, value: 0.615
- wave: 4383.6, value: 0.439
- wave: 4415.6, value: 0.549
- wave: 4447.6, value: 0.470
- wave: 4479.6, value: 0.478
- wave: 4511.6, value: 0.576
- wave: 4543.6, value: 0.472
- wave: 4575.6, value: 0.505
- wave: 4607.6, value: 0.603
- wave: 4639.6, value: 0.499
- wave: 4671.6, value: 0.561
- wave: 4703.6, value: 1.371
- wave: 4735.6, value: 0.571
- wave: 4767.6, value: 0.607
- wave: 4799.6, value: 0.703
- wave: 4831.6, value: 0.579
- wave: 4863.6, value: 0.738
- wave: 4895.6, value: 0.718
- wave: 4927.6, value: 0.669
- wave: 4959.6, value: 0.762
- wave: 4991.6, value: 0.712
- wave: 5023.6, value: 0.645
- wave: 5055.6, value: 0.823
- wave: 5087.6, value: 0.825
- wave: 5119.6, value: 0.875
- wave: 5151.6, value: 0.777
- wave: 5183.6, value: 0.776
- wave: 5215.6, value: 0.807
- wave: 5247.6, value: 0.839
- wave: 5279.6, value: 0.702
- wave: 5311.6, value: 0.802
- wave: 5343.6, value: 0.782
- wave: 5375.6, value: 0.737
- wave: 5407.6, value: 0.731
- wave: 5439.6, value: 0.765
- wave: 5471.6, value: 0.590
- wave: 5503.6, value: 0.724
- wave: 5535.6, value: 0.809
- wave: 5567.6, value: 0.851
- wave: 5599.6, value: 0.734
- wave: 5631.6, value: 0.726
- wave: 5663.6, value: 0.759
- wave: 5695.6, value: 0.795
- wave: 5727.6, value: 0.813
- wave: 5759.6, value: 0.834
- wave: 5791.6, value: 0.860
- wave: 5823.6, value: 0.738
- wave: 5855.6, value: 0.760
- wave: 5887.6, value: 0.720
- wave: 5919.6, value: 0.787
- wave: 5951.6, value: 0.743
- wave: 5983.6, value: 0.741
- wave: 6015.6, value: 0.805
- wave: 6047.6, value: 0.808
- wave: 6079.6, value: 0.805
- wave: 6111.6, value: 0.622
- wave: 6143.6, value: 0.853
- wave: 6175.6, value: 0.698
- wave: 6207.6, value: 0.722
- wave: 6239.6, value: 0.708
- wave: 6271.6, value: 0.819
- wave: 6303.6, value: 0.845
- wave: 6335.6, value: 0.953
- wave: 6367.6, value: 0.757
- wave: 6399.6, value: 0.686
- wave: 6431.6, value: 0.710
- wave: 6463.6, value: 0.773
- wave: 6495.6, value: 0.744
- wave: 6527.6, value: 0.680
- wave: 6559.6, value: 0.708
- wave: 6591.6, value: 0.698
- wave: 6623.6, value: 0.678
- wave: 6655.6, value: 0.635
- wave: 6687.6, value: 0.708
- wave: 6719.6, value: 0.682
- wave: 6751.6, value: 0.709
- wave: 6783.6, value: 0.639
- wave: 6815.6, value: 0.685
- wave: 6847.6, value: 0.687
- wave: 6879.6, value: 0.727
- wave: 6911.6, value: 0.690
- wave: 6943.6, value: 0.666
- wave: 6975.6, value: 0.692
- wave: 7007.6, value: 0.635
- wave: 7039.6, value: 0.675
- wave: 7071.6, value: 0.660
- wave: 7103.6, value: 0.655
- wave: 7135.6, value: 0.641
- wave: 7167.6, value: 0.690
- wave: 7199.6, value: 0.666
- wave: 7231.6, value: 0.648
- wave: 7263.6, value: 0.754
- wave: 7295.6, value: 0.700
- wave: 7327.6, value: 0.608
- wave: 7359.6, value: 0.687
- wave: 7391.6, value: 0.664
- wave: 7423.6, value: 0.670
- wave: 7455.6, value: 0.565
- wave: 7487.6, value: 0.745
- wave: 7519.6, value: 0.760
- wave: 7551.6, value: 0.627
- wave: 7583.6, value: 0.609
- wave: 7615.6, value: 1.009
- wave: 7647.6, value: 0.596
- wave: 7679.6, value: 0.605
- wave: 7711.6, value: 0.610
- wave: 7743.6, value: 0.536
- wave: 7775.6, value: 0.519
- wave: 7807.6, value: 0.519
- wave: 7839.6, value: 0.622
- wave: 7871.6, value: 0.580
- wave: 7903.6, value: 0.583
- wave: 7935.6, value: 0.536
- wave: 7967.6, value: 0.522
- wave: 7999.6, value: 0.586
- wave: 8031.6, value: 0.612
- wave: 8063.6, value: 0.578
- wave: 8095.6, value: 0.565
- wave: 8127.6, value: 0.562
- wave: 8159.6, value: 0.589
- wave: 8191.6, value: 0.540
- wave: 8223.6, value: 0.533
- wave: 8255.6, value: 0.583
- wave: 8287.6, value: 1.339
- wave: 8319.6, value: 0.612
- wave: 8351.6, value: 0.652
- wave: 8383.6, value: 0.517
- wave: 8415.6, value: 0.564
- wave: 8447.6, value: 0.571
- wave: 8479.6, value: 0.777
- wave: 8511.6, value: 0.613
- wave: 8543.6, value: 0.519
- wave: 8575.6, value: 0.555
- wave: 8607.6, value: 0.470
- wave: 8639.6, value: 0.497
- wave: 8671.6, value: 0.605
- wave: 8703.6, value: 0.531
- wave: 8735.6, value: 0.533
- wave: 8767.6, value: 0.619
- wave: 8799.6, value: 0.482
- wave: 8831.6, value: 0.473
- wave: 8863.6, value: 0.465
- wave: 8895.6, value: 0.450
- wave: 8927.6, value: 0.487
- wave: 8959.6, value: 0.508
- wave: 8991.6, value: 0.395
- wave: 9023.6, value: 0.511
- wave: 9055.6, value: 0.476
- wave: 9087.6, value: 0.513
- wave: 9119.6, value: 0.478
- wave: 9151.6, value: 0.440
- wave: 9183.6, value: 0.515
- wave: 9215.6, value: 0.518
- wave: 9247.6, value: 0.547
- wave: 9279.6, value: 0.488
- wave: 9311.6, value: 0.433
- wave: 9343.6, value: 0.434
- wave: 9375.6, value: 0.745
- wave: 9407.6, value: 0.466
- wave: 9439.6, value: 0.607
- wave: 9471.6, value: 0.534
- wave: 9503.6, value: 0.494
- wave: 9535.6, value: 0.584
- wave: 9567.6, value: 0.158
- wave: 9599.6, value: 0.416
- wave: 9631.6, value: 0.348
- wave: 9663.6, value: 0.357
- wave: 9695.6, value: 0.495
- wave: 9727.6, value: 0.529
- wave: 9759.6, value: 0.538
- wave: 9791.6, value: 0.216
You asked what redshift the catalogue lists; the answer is 0.262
